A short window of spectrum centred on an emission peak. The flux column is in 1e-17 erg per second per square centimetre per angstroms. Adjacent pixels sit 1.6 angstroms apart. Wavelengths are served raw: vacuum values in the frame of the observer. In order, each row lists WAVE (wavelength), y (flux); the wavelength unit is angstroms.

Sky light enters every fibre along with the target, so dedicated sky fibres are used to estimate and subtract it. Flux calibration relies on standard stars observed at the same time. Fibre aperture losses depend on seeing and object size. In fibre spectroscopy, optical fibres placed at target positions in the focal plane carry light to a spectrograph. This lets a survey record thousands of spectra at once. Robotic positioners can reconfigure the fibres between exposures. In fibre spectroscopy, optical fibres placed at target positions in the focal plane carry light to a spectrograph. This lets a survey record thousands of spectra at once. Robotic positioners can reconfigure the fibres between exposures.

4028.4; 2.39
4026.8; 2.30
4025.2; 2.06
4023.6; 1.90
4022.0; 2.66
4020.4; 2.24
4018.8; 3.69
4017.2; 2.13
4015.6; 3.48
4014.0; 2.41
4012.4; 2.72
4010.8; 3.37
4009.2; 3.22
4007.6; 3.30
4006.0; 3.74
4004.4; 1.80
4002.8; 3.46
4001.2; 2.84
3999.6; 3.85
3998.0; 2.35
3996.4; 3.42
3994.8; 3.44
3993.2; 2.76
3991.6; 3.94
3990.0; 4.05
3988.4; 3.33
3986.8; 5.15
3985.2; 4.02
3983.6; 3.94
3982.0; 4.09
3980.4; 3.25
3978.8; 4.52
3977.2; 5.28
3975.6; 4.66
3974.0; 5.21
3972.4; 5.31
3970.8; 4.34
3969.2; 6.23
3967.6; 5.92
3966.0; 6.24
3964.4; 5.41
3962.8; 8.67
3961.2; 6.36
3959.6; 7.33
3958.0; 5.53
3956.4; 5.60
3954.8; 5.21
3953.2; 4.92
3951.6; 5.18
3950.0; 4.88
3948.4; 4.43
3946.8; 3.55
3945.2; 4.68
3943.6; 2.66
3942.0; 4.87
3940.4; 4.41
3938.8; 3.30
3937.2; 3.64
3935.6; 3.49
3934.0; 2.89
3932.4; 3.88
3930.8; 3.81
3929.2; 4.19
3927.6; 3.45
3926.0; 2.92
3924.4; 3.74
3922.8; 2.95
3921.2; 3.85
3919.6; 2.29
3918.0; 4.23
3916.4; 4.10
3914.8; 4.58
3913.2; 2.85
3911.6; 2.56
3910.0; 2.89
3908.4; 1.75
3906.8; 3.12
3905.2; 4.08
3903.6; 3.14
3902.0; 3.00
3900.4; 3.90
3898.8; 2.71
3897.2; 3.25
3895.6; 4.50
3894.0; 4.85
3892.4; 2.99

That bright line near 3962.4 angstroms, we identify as C IV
